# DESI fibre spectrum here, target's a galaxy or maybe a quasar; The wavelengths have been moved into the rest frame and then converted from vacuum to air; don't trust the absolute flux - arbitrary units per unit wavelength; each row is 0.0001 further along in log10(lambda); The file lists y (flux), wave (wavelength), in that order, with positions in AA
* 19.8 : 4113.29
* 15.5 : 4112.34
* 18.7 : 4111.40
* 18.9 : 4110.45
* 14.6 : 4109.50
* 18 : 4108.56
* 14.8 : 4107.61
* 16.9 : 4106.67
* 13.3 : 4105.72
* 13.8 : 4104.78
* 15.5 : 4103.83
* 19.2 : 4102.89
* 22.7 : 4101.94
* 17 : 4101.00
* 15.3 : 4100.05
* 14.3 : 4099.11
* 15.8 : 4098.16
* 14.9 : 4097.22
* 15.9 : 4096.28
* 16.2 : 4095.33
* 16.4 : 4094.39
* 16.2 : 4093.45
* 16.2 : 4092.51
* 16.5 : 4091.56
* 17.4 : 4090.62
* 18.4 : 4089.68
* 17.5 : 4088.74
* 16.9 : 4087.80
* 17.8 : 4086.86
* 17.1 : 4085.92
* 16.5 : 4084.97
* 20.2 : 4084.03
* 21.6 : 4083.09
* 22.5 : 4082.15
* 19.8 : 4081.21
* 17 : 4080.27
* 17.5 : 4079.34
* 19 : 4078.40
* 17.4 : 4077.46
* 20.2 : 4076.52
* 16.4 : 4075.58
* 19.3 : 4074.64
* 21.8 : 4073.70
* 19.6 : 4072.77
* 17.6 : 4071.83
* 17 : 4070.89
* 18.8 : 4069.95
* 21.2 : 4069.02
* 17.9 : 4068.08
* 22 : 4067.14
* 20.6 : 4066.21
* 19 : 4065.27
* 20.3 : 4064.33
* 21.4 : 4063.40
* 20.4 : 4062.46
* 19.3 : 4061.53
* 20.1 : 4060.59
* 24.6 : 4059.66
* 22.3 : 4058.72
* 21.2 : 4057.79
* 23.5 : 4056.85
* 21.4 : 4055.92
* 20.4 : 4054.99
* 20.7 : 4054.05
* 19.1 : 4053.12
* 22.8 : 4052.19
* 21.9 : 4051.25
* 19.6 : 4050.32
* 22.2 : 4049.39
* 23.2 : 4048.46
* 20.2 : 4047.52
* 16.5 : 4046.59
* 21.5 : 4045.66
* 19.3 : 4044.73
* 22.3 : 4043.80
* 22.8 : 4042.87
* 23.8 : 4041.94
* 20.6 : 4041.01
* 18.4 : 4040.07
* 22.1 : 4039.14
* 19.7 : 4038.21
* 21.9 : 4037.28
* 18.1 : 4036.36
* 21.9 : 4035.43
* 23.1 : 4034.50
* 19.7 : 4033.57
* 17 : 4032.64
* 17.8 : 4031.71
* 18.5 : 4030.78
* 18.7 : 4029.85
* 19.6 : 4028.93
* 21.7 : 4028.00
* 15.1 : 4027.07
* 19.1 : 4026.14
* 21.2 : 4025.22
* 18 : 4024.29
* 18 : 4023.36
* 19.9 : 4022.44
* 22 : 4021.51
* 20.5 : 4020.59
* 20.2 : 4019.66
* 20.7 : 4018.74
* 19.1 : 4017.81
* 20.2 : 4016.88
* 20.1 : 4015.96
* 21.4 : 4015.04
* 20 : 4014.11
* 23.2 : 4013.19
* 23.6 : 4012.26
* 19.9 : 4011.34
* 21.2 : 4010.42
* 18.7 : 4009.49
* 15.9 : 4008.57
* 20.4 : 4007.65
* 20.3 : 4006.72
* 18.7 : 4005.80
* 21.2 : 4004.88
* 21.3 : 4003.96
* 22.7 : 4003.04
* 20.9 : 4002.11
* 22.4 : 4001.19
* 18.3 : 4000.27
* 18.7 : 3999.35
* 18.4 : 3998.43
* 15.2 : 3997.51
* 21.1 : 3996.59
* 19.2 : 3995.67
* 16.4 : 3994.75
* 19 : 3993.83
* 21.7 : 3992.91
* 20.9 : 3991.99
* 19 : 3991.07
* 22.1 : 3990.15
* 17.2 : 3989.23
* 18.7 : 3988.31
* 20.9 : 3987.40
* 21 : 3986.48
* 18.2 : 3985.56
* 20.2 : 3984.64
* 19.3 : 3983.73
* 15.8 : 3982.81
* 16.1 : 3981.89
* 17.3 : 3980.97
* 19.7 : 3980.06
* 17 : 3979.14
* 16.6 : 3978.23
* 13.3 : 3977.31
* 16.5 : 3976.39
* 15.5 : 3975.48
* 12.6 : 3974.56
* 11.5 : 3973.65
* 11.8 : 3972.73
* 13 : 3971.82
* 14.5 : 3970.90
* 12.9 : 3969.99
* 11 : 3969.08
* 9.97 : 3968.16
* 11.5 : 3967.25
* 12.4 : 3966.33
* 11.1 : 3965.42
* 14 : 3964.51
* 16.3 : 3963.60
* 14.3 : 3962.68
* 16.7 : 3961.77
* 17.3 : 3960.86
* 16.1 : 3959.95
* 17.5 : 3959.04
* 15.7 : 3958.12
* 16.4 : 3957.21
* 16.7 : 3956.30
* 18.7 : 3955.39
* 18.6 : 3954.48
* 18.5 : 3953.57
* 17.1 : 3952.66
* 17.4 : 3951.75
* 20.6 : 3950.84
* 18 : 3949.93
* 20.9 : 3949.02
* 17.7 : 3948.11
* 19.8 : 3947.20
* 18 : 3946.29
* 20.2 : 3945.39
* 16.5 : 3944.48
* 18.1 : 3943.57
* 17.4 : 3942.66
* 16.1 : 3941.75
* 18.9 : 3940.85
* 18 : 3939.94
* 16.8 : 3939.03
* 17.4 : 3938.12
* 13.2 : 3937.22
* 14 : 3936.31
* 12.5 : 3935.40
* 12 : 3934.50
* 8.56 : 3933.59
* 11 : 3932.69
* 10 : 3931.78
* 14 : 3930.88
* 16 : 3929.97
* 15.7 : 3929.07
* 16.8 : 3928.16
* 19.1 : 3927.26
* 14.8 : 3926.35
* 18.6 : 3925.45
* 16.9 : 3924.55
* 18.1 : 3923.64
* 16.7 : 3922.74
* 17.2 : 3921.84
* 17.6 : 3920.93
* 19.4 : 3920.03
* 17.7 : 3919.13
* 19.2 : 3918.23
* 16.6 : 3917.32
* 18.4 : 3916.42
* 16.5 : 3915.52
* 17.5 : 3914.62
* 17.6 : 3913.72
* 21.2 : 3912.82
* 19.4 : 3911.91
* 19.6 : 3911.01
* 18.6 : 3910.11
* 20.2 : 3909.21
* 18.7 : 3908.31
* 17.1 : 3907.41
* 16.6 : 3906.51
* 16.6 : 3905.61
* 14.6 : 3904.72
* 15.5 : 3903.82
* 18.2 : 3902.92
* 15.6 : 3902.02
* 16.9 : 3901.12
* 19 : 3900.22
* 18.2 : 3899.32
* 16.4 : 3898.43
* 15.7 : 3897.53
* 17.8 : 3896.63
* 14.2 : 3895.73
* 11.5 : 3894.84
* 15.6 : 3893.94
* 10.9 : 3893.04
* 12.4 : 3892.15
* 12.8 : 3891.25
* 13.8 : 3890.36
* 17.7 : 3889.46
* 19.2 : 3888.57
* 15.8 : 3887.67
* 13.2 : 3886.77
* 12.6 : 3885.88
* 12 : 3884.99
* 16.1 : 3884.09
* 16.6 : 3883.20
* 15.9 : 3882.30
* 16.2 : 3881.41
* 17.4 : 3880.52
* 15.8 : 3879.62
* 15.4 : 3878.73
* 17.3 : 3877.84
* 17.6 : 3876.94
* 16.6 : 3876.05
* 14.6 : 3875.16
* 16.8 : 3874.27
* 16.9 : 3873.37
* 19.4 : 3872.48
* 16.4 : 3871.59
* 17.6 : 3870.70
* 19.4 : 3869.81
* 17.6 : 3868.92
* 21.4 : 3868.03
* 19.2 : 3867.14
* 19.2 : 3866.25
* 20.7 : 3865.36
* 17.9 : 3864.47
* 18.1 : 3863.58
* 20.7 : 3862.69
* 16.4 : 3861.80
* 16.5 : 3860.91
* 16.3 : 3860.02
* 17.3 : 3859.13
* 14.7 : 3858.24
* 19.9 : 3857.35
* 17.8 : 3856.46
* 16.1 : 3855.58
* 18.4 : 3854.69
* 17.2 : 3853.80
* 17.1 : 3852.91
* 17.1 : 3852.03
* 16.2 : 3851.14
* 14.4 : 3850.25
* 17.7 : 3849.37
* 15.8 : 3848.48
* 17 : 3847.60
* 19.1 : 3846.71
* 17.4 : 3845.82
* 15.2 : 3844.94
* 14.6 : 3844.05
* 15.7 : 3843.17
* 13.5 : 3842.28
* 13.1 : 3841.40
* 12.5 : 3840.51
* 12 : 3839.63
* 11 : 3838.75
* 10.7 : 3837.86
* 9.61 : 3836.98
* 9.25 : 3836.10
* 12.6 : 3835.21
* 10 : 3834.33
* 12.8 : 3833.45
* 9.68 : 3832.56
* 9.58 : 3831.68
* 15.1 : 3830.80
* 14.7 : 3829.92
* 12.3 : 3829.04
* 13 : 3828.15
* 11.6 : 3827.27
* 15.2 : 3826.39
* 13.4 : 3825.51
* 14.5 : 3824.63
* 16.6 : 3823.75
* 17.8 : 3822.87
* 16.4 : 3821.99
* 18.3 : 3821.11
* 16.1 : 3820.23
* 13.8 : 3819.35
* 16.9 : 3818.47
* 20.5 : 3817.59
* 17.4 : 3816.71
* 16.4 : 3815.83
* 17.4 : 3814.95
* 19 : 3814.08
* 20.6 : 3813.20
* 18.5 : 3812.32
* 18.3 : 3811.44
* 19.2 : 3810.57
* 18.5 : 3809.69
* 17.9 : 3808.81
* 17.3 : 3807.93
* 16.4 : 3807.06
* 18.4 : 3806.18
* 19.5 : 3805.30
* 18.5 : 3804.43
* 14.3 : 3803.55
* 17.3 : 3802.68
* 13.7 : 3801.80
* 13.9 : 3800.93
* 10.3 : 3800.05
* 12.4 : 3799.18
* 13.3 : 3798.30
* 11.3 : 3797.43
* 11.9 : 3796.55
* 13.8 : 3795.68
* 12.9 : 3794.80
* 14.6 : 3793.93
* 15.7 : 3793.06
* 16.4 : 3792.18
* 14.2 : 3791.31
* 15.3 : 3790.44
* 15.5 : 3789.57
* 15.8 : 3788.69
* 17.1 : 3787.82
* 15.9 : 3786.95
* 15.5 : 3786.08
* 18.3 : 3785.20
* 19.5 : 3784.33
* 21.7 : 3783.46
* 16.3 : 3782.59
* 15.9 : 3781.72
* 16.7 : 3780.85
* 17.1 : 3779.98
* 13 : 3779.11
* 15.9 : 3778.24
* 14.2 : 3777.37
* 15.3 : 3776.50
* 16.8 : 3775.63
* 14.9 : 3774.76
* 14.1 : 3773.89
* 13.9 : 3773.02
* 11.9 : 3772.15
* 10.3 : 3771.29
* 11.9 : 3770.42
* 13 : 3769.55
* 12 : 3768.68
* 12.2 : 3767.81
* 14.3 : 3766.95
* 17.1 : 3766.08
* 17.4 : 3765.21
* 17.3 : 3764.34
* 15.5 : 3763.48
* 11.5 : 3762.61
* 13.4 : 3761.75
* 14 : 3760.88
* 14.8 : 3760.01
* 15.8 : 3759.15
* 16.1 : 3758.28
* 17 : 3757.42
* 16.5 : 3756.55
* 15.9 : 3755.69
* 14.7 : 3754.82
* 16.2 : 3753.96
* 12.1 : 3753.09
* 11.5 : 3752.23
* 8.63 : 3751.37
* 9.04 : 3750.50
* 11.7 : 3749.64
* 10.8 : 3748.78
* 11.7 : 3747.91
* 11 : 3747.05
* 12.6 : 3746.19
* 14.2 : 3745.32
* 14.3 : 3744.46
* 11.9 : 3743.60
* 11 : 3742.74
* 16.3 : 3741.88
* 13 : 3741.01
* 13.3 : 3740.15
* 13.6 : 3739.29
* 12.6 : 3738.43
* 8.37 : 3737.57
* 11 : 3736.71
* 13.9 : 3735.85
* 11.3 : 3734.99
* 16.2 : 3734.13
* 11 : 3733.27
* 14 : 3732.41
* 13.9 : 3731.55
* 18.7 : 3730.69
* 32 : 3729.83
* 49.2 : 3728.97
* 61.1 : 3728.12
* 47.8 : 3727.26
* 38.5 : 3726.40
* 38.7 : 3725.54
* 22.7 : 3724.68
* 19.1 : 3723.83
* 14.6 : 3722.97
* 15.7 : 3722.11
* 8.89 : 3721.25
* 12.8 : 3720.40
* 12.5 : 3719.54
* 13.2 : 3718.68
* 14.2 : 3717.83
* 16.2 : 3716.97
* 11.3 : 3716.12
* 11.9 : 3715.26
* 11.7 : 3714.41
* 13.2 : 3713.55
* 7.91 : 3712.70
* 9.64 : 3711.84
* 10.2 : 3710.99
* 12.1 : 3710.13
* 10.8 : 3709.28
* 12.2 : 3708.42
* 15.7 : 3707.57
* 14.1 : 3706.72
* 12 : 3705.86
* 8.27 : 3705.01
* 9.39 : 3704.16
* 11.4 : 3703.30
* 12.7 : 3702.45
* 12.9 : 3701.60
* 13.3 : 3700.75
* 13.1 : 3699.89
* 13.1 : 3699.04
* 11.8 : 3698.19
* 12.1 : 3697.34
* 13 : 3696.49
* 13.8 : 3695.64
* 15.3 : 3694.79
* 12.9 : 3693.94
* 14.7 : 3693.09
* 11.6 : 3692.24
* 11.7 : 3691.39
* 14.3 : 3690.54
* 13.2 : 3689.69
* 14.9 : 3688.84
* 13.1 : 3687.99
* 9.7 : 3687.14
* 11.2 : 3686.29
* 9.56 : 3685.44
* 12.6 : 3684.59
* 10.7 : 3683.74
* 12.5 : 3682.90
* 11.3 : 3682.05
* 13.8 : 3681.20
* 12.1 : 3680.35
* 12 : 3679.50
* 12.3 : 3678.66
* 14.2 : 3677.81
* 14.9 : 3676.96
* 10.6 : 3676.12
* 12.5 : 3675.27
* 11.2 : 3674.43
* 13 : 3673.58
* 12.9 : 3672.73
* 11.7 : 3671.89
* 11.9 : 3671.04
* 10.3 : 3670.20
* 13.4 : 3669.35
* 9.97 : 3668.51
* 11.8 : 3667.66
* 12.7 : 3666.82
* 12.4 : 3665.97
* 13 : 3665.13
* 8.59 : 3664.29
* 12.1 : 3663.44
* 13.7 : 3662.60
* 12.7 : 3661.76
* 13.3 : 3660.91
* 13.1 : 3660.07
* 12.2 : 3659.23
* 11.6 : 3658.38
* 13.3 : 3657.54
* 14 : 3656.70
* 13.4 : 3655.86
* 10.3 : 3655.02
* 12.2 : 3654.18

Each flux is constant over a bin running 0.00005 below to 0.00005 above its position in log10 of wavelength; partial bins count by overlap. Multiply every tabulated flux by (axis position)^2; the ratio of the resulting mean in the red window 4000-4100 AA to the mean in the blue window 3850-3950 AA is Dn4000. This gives 1.27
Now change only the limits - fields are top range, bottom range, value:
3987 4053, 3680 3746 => 1.54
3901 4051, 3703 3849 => 1.30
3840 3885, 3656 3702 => 1.49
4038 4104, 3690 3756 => 1.51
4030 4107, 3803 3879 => 1.33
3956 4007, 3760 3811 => 1.24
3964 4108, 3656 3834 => 1.47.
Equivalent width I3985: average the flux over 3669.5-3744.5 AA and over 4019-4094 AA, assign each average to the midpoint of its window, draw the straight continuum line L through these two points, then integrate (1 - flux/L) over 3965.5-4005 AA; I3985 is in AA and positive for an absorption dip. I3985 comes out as 3.4 AA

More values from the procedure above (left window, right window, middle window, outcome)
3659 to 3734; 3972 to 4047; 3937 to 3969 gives 3.1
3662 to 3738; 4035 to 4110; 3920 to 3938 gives 2.4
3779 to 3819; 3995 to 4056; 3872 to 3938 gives 7.3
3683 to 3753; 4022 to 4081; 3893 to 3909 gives 1.4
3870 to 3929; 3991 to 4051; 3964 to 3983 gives 4.8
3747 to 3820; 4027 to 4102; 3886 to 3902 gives 1.5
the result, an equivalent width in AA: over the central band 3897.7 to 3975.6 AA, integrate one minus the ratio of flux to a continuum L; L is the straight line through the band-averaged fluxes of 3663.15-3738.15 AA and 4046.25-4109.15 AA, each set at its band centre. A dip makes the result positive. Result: 4.4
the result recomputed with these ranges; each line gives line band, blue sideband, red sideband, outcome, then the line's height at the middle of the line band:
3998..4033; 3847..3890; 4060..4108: -4.21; 17.7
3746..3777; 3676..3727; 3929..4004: 1.46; 14.4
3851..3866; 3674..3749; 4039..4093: -0.55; 17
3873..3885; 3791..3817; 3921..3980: -0.30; 15.8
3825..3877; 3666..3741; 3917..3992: 0.55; 15.7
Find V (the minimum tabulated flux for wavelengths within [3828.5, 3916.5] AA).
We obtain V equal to 9.25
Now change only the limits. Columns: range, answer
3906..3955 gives 8.56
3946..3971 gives 9.97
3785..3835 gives 9.58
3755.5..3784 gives 10.3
